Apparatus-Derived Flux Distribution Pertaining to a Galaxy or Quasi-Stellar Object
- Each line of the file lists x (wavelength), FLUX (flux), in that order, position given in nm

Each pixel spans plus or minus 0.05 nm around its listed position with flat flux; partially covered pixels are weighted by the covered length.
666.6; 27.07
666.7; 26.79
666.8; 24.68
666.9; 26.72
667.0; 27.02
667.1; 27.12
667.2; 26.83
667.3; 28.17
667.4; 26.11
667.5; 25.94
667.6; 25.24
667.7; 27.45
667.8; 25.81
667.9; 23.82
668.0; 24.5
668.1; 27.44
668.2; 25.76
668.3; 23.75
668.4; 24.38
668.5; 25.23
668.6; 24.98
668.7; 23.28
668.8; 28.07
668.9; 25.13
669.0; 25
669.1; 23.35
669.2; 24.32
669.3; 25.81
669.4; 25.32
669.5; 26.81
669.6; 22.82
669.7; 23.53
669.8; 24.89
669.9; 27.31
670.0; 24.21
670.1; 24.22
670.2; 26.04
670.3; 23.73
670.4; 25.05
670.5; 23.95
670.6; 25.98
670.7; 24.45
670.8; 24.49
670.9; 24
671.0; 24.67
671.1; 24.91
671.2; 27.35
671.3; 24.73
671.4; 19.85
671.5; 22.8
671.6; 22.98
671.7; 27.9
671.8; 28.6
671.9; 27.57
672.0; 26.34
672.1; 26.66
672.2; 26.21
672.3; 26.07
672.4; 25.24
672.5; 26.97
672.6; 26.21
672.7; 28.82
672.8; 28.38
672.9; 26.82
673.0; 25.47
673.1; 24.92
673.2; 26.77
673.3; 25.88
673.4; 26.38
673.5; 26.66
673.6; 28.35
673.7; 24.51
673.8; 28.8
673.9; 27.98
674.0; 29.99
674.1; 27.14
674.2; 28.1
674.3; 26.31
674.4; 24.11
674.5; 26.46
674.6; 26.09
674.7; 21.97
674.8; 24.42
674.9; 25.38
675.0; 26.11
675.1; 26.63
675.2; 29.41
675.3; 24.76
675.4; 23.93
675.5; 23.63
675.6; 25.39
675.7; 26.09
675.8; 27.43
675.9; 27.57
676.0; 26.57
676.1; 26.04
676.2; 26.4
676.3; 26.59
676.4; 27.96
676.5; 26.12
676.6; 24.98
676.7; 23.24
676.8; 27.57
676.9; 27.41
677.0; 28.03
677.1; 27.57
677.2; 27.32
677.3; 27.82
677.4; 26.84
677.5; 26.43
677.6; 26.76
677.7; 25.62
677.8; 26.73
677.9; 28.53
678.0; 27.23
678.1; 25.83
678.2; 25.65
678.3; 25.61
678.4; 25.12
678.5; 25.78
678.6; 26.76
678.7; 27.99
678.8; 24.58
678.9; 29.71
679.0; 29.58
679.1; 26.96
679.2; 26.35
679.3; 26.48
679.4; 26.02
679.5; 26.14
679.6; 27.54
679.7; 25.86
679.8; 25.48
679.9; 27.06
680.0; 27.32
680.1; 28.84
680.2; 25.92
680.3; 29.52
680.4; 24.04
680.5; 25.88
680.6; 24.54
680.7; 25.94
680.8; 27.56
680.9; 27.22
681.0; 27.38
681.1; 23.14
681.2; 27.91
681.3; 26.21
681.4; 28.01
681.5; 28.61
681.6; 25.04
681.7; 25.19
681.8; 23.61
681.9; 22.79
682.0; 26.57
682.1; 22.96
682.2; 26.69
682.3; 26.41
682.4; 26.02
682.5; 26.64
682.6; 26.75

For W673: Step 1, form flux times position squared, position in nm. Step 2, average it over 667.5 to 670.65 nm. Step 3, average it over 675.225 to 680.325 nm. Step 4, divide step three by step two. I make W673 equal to 1.1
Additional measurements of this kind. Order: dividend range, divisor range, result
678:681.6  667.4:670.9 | 1.10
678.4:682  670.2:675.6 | 1.05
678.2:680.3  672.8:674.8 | 1.03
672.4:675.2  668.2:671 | 1.08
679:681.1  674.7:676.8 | 1.04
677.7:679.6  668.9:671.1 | 1.11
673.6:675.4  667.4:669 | 1.06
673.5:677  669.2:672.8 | 1.05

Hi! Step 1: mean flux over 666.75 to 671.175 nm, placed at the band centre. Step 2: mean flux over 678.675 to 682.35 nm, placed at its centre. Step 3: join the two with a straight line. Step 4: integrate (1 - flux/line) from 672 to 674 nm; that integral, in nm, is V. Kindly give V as -0.08 nm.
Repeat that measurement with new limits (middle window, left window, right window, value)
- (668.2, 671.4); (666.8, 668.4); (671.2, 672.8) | 0.140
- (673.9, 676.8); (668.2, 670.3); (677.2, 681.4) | -0.013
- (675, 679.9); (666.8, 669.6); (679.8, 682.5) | -0.101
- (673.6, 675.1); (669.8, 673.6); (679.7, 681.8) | -0.025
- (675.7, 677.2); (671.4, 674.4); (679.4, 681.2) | -0.009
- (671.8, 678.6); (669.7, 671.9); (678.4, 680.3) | -0.139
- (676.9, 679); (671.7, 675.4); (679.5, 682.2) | -0.044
